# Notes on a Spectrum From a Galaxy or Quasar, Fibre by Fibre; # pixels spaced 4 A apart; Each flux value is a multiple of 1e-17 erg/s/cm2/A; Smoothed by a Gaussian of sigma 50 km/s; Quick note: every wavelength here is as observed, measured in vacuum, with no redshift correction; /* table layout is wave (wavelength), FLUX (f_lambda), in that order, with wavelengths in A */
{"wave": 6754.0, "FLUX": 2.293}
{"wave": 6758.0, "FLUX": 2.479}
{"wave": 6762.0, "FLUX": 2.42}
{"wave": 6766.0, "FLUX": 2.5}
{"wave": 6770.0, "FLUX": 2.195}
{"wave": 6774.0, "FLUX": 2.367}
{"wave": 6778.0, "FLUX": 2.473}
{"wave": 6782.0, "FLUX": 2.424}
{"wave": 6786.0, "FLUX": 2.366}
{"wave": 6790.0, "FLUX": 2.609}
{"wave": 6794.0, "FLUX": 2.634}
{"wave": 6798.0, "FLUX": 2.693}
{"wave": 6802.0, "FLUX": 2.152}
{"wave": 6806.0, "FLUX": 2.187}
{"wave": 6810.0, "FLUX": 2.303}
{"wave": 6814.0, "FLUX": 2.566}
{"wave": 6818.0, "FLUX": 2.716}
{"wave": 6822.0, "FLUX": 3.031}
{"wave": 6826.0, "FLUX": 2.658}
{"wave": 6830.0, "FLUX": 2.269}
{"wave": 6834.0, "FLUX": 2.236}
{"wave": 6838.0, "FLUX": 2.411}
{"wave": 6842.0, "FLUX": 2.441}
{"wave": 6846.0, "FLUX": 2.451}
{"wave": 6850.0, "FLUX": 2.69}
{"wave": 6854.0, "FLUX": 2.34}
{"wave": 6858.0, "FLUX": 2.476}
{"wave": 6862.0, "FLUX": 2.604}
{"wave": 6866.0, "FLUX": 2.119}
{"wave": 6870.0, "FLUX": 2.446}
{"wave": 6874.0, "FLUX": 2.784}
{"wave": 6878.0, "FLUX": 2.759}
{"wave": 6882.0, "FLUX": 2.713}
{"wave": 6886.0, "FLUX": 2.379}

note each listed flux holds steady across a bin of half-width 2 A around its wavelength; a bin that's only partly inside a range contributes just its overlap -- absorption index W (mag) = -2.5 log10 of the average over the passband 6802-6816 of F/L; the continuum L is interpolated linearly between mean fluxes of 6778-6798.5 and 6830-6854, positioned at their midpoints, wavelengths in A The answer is 0.07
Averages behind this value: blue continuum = 2.53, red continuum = 2.42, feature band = 2.32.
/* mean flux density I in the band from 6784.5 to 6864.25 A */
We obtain 2.49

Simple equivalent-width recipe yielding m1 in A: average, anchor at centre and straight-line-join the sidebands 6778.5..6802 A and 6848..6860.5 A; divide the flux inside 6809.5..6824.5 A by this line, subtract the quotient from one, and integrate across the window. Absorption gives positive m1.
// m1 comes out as -1.09 A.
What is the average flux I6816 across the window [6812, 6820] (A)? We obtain 2.64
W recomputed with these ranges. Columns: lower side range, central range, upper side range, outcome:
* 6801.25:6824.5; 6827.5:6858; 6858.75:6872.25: 0.02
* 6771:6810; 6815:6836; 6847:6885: -0.05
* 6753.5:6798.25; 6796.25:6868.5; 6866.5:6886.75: 0.03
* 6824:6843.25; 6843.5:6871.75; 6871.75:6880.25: 0.07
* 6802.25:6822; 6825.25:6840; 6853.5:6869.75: 0.03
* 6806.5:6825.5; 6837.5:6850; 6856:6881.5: 0.04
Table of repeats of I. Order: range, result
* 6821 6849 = 2.49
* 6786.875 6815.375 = 2.44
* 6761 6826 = 2.48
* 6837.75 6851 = 2.5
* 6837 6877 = 2.48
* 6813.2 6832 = 2.65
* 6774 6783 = 2.43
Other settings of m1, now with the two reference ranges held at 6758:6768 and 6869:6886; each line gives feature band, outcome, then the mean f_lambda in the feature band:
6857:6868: 1.0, 2.39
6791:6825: 0.0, 2.54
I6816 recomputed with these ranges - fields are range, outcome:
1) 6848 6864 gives 2.53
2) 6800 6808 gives 2.17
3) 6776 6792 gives 2.47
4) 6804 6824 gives 2.56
